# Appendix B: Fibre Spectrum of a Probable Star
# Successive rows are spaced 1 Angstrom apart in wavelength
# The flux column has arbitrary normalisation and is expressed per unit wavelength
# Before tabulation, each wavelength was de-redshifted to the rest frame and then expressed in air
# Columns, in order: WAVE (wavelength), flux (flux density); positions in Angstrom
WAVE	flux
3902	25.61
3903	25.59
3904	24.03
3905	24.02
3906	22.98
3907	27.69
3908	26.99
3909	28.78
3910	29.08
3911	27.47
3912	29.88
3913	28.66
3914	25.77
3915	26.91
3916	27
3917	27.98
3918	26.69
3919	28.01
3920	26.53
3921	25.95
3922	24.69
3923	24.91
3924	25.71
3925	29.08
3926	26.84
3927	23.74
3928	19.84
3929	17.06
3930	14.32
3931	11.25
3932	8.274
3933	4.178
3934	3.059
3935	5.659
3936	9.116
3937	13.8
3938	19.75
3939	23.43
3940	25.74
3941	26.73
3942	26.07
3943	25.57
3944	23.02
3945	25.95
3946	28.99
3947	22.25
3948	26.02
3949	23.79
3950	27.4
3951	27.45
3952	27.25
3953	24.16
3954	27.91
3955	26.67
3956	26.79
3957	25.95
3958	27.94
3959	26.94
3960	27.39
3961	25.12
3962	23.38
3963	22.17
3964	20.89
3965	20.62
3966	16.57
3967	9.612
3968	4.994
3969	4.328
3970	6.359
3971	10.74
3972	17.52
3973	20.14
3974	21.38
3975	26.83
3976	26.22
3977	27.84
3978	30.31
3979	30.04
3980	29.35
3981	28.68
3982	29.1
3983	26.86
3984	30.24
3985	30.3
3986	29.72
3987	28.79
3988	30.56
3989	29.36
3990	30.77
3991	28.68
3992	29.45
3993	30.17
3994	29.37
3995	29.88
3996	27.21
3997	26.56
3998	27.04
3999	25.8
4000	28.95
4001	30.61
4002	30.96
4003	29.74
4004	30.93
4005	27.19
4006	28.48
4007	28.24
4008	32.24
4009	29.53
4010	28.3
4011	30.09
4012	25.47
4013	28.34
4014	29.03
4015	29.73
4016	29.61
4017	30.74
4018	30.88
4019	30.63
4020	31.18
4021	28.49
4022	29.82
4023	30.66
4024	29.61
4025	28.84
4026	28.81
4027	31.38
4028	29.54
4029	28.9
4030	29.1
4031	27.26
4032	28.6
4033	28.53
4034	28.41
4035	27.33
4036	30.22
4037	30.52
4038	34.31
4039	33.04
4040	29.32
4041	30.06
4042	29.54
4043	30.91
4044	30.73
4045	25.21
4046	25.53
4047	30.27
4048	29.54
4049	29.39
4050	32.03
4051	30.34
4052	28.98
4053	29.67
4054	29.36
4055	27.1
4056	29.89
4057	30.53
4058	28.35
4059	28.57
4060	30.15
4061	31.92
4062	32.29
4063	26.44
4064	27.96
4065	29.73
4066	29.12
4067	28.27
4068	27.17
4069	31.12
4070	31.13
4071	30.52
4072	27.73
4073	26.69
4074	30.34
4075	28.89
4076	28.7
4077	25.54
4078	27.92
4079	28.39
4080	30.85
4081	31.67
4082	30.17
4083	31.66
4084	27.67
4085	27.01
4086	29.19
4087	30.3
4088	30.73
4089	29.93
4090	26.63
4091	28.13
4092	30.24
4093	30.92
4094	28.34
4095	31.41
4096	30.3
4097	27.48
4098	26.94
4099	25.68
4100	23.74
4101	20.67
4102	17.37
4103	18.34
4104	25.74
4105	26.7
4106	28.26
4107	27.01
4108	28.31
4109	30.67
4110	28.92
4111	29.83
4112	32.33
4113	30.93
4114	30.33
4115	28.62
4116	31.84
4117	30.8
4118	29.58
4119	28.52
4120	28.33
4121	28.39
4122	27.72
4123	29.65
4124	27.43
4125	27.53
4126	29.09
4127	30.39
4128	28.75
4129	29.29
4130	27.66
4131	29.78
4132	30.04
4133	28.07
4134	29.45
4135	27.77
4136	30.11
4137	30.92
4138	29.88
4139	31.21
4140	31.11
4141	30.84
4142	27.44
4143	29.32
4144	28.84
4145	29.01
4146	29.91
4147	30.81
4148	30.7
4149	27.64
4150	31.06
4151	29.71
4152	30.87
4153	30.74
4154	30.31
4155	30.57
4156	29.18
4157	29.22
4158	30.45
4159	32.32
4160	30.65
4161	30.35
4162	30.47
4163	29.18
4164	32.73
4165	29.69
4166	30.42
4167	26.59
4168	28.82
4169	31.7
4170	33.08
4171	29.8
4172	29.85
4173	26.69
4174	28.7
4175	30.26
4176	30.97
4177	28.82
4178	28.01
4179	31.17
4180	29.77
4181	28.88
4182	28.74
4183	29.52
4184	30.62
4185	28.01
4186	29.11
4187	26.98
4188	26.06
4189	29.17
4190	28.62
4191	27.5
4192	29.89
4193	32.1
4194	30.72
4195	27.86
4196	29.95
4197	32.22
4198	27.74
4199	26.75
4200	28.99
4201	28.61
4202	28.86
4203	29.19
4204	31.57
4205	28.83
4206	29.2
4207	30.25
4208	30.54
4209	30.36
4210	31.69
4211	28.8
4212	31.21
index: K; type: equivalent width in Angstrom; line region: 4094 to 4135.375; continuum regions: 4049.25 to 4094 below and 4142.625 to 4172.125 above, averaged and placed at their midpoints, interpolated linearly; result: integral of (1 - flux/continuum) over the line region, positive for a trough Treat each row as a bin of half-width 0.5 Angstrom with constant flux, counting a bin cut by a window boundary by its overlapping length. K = 2.3 Angstrom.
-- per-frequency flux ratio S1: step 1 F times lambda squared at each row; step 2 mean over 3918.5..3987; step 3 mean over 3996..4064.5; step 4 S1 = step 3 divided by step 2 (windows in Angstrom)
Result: 1.38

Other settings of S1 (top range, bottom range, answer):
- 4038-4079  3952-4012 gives 1.19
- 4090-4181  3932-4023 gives 1.26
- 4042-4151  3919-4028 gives 1.23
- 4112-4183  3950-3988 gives 1.38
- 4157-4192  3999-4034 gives 1.09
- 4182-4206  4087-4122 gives 1.08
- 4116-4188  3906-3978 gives 1.48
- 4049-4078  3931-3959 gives 1.44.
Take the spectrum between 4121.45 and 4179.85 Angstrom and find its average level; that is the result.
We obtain 29.7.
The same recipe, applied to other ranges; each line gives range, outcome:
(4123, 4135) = 28.8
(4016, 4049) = 29.6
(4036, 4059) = 29.7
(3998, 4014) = 28.9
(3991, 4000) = 28.3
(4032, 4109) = 28.7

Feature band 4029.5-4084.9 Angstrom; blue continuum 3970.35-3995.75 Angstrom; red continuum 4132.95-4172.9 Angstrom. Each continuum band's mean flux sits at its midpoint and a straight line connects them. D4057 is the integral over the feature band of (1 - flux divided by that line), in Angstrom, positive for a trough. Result -1.8 Angstrom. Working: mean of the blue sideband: 27.2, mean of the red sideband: 30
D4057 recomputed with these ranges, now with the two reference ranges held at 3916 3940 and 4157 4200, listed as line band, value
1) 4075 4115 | -2.97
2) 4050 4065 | -2.95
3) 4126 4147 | -1.26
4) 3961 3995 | -3.57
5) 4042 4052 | -2.10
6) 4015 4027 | -3.52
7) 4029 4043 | -3.49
